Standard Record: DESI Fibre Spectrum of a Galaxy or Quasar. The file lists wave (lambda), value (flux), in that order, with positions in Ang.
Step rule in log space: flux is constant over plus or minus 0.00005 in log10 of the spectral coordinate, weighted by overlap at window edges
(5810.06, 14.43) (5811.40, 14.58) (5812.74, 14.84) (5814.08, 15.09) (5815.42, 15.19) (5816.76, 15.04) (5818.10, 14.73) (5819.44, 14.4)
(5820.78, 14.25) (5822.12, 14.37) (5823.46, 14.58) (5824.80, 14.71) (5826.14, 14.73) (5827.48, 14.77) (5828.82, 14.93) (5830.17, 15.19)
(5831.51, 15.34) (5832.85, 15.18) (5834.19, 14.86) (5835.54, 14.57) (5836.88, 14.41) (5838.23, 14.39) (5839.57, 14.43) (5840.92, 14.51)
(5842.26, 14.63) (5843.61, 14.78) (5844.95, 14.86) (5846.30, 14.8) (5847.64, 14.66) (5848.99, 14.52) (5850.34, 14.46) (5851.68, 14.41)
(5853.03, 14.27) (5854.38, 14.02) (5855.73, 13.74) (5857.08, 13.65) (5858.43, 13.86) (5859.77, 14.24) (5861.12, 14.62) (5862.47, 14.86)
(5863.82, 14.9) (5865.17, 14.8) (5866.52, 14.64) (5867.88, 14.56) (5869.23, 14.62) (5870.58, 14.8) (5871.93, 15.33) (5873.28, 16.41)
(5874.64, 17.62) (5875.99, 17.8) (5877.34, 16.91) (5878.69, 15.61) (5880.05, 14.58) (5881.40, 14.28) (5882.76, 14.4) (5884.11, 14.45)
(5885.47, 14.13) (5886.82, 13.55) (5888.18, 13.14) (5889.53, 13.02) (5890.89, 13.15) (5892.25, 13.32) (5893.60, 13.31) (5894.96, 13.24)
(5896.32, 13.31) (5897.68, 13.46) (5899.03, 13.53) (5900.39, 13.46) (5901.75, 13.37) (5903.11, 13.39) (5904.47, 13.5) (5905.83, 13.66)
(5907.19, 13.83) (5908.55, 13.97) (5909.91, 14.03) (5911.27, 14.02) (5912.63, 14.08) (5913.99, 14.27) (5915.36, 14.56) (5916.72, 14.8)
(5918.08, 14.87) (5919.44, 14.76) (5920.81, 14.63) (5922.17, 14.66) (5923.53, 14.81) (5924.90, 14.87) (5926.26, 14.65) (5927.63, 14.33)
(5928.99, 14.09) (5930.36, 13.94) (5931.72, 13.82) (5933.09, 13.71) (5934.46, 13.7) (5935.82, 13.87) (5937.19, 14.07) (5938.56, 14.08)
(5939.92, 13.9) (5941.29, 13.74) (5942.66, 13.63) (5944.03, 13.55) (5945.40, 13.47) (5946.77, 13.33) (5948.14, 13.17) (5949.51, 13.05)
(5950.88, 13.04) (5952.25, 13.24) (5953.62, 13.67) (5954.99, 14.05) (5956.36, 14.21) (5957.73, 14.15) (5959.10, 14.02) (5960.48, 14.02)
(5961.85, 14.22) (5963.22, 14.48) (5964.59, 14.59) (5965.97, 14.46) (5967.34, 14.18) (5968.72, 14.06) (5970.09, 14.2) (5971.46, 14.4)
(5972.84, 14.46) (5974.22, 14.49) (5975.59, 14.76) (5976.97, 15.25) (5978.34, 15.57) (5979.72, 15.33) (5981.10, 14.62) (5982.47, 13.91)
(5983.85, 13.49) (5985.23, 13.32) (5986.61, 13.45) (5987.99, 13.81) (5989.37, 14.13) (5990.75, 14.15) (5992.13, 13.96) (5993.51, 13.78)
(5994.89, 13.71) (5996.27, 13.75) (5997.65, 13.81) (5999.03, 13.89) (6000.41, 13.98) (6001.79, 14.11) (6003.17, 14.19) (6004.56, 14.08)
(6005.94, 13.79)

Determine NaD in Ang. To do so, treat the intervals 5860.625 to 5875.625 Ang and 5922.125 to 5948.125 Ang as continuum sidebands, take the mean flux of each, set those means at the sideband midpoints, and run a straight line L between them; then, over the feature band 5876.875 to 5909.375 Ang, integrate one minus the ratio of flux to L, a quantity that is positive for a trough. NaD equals 2.07 Ang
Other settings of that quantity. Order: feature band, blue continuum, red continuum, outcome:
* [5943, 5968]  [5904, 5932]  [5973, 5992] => 0.9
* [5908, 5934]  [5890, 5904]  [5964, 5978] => -1.2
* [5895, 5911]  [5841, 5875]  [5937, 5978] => 0.9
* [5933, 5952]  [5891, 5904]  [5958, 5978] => 0.6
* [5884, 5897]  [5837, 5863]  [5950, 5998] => 0.8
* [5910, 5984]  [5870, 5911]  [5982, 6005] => -0.7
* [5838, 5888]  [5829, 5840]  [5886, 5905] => -2.4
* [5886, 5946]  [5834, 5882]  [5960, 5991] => 2.9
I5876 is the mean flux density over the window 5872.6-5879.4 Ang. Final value 16.9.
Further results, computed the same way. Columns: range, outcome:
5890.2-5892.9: 13.2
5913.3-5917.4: 14.5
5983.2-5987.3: 13.4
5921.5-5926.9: 14.8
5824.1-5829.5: 14.8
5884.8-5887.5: 13.9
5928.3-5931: 14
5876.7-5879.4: 16.2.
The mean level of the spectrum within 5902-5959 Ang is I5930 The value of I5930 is 14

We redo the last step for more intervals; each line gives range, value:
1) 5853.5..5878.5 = 15.1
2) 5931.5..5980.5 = 14.1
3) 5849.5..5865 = 14.3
